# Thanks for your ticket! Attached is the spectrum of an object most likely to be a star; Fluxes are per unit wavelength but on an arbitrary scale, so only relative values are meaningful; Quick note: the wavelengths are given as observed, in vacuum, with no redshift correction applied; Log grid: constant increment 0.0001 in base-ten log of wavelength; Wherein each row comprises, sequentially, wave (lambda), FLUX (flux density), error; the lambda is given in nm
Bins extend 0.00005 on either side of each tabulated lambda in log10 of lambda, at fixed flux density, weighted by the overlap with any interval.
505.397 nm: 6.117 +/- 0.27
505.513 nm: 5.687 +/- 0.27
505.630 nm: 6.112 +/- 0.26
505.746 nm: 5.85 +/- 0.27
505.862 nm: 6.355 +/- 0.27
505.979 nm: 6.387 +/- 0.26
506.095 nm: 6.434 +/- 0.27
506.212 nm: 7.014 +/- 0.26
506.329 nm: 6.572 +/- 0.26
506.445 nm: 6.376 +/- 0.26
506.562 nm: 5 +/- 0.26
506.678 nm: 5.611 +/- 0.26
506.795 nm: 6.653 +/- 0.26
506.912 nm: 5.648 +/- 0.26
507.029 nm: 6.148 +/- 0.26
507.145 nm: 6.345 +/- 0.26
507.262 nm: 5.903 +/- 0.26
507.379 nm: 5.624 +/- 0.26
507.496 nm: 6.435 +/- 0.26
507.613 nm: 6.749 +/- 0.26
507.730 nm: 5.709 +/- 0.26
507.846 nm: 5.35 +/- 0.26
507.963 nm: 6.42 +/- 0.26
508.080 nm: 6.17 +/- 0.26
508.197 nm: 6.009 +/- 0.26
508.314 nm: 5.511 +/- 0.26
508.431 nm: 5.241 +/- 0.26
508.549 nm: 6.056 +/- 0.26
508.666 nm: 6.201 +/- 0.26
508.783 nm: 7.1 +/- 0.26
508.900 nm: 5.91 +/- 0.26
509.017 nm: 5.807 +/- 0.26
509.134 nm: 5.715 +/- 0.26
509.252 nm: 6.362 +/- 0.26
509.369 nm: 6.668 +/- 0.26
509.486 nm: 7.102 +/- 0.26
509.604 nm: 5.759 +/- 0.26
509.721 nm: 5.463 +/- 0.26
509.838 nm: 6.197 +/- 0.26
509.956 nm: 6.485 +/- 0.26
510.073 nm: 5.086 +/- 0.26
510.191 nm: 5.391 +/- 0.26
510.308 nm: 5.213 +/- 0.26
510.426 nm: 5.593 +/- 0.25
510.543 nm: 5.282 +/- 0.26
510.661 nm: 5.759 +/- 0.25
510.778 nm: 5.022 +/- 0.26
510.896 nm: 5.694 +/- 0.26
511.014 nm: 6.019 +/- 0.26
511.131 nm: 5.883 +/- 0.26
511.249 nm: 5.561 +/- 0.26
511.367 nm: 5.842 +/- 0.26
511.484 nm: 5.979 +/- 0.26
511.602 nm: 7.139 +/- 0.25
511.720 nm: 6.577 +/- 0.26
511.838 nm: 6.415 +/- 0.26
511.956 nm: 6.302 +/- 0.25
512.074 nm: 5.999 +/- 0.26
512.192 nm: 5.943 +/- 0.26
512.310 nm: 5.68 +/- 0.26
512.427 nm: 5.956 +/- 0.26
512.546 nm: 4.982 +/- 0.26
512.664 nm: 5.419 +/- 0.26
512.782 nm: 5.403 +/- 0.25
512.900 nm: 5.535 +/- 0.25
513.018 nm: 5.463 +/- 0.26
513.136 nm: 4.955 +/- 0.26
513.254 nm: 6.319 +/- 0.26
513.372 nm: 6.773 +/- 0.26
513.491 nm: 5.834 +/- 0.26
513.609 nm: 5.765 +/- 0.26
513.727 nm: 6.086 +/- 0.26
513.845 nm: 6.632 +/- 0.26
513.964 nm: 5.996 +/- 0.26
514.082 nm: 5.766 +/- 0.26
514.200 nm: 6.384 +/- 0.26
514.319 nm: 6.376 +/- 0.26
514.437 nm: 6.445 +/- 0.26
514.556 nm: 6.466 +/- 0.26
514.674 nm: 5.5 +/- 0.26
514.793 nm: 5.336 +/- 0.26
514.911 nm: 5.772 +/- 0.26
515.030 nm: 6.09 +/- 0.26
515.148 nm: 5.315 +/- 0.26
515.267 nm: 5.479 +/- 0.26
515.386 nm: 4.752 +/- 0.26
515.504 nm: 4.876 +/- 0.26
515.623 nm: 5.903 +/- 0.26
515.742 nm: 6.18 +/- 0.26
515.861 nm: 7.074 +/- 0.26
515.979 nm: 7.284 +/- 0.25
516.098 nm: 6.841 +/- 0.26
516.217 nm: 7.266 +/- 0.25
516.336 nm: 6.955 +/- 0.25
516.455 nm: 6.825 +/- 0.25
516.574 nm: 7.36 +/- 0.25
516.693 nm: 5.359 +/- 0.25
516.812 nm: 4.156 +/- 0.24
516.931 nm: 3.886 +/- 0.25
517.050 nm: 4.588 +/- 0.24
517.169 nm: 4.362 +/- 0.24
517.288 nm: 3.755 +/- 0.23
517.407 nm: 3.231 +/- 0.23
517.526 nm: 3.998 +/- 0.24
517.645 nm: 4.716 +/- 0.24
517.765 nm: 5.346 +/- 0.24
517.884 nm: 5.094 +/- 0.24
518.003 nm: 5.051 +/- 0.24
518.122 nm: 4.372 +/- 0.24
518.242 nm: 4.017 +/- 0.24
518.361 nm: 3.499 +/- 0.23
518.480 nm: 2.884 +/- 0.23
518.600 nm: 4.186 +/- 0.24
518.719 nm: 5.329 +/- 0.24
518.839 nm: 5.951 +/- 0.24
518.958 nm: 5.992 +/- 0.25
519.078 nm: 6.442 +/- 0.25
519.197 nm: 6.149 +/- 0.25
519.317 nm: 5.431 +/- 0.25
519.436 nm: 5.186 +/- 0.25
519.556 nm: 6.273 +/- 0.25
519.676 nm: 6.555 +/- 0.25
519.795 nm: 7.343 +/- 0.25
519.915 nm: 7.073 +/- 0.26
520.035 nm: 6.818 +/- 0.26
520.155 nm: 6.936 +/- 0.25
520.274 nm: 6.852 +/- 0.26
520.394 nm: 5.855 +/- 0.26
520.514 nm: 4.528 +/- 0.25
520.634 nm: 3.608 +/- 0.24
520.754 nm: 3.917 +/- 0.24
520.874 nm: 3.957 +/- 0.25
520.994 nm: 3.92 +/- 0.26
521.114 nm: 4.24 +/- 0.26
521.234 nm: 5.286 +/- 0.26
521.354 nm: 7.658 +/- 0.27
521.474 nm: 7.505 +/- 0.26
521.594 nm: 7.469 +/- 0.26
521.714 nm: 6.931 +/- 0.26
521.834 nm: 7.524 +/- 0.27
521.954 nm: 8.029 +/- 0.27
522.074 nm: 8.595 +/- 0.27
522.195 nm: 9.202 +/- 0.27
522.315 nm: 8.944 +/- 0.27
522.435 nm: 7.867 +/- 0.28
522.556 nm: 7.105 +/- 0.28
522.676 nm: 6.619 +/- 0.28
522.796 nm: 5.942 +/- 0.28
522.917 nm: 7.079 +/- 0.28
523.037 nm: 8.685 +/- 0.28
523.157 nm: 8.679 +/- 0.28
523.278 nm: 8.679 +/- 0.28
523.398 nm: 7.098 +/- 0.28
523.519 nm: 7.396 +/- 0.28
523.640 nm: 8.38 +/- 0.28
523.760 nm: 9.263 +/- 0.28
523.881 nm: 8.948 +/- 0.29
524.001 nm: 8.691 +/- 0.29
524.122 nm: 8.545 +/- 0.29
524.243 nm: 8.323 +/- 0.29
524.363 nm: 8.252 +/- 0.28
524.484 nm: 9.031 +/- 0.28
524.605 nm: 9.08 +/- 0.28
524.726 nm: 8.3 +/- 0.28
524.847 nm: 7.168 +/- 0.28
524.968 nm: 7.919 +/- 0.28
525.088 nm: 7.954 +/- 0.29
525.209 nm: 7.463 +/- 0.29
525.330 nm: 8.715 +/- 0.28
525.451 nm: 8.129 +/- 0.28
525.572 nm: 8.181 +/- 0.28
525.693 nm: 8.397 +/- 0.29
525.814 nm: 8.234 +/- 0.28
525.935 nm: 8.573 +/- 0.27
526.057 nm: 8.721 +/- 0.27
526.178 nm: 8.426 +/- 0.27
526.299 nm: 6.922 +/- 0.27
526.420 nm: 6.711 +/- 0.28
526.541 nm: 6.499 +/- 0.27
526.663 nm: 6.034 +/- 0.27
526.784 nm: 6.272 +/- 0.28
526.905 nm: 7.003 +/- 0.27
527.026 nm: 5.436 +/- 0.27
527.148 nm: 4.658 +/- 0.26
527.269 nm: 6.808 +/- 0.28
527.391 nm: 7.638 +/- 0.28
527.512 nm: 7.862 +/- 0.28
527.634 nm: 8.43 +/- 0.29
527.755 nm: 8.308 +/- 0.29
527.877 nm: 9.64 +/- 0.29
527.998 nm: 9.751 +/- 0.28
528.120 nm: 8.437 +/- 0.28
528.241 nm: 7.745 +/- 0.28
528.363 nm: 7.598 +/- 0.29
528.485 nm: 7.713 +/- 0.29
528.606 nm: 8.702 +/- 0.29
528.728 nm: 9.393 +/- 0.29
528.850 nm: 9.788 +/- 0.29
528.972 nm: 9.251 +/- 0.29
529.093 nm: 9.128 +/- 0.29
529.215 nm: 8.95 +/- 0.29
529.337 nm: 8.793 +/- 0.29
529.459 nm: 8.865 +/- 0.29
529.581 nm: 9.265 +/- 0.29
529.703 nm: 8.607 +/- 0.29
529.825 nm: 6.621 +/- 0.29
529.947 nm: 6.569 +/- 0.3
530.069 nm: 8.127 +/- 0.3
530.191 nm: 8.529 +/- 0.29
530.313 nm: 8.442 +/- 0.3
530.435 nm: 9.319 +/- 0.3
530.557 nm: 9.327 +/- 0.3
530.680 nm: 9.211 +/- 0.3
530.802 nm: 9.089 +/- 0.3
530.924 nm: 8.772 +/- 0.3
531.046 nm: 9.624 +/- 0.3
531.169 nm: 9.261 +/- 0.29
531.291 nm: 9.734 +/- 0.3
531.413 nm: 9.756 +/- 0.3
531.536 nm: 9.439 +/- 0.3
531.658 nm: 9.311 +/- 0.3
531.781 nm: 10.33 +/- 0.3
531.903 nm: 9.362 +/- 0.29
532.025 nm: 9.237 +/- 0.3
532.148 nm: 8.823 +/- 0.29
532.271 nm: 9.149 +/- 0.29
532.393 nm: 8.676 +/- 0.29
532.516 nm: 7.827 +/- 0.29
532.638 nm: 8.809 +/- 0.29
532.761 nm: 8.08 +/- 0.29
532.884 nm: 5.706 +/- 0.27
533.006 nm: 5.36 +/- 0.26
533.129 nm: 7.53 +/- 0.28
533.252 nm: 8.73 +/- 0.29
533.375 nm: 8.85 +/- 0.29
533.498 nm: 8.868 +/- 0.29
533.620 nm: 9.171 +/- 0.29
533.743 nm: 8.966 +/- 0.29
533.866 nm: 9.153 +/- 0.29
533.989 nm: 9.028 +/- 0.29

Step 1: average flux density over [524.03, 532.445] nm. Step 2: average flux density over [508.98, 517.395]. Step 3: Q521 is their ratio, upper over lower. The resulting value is 1.4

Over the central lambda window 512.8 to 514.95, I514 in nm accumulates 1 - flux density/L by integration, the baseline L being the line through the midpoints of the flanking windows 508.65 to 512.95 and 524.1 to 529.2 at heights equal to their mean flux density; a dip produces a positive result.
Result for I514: 0.12 nm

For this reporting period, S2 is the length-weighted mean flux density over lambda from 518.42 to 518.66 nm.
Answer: 3.54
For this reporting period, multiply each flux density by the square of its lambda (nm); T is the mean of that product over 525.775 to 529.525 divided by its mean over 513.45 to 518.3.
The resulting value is 1.49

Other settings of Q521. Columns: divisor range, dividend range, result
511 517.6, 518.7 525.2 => 1.22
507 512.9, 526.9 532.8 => 1.45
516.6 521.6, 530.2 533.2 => 1.68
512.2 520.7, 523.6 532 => 1.49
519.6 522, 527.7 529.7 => 1.45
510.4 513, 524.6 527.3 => 1.28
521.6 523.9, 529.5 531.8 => 1.12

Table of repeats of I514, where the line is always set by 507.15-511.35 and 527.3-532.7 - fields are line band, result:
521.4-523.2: 0.00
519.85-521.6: 0.43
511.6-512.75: 0.06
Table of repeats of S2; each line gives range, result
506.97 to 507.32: 6.14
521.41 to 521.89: 7.36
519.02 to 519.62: 5.9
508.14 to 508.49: 5.58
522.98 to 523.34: 8.68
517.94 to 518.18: 4.73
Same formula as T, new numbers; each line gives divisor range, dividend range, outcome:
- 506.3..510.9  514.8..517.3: 1.00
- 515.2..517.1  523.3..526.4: 1.44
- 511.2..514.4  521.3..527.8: 1.36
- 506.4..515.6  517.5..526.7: 1.21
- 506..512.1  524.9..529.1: 1.41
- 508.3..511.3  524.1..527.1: 1.41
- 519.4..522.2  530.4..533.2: 1.46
